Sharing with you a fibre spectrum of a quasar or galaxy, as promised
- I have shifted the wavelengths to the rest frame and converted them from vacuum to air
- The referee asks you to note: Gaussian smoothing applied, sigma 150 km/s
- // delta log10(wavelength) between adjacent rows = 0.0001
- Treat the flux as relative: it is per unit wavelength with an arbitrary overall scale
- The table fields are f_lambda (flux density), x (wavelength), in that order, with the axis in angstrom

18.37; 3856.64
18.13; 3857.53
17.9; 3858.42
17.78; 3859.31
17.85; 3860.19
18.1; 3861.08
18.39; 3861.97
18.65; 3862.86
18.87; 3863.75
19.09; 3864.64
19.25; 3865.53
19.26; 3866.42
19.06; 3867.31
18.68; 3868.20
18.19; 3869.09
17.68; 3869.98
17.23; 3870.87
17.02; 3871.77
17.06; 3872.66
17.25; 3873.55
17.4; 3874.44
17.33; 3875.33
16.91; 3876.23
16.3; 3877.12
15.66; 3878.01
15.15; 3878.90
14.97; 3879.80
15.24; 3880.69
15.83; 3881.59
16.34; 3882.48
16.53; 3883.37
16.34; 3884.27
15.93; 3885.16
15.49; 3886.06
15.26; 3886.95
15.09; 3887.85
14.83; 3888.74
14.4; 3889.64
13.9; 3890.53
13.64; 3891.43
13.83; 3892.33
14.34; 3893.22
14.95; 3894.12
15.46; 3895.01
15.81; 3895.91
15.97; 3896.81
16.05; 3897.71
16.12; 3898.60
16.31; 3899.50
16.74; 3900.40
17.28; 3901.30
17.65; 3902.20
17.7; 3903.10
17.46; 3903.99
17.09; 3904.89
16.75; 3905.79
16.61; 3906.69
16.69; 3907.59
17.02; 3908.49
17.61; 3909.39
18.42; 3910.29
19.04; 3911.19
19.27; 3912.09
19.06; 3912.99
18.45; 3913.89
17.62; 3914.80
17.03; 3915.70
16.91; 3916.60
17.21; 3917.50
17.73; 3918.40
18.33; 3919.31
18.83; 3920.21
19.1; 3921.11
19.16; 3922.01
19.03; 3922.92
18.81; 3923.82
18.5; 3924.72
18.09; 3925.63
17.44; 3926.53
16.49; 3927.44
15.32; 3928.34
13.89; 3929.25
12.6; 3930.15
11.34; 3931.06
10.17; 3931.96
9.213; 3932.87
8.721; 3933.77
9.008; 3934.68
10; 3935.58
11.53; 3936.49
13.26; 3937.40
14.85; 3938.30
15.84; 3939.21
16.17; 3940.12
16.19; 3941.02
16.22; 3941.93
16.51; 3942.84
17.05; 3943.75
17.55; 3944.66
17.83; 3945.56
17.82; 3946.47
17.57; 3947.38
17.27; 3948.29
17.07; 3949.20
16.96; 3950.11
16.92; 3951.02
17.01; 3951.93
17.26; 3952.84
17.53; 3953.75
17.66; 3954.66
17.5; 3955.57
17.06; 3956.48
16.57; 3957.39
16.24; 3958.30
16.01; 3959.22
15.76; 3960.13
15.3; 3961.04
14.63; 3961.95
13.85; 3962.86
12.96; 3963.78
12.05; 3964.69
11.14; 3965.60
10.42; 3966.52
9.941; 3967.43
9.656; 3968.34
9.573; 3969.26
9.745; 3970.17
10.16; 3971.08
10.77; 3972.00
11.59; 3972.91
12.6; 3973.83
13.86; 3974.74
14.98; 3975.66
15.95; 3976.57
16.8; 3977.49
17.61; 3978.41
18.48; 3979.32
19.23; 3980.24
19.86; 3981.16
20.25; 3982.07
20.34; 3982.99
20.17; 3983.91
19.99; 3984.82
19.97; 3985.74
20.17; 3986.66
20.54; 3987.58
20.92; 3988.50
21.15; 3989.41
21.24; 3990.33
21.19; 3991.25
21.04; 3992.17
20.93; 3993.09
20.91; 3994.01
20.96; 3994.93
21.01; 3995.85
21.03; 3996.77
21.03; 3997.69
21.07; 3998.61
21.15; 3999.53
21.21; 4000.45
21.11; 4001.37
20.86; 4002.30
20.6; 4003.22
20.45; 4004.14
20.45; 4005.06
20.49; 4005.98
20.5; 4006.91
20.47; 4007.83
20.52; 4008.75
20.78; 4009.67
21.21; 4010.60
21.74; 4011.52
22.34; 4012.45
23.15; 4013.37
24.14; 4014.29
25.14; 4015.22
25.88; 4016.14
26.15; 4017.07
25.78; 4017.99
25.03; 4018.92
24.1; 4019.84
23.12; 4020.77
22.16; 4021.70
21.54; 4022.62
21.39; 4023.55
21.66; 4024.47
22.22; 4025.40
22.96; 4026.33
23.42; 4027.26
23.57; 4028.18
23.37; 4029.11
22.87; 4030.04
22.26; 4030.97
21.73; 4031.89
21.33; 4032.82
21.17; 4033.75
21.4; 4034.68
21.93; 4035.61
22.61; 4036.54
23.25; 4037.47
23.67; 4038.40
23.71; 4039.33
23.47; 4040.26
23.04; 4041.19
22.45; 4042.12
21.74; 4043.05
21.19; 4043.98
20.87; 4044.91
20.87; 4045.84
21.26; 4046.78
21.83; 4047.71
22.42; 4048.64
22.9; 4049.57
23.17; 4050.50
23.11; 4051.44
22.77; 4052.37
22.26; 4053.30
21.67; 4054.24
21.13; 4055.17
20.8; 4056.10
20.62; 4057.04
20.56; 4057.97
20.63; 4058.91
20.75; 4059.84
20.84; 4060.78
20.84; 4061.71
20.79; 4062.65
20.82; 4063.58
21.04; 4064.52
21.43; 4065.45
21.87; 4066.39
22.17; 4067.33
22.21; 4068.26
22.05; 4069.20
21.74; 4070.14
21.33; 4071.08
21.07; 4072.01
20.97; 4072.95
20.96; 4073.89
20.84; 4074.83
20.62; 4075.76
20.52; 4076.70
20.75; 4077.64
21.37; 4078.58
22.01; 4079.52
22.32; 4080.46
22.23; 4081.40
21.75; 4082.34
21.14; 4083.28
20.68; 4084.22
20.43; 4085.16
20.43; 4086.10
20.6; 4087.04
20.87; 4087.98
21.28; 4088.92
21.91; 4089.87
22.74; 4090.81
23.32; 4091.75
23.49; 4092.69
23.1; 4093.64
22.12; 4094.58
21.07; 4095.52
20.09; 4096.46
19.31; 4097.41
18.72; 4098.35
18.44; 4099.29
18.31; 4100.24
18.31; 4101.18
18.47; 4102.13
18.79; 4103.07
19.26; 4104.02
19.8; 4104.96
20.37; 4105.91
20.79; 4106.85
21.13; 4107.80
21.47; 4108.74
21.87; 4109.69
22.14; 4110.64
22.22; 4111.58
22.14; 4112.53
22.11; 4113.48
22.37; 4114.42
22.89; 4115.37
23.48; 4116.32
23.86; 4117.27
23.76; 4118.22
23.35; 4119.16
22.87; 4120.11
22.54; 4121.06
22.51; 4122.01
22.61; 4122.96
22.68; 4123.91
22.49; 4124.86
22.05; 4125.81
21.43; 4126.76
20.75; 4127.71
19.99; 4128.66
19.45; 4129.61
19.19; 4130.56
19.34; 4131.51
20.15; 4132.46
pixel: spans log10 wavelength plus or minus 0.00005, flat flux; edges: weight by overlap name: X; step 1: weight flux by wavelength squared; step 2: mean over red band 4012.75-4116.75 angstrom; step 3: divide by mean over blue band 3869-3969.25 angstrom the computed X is 1.5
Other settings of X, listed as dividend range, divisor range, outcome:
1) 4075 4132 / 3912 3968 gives 1.47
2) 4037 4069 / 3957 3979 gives 1.71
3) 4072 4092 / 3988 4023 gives 1.01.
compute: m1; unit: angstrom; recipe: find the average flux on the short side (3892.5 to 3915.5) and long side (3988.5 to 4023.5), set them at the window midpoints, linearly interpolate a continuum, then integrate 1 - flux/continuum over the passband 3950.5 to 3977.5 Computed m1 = 7.9 angstrom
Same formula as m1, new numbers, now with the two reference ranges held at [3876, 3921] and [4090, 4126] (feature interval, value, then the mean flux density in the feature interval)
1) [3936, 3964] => 2.4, 16.2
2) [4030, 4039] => -1.1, 22.2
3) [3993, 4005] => -1.3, 20.9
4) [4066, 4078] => -0.4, 21.3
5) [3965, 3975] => 4.1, 10.8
